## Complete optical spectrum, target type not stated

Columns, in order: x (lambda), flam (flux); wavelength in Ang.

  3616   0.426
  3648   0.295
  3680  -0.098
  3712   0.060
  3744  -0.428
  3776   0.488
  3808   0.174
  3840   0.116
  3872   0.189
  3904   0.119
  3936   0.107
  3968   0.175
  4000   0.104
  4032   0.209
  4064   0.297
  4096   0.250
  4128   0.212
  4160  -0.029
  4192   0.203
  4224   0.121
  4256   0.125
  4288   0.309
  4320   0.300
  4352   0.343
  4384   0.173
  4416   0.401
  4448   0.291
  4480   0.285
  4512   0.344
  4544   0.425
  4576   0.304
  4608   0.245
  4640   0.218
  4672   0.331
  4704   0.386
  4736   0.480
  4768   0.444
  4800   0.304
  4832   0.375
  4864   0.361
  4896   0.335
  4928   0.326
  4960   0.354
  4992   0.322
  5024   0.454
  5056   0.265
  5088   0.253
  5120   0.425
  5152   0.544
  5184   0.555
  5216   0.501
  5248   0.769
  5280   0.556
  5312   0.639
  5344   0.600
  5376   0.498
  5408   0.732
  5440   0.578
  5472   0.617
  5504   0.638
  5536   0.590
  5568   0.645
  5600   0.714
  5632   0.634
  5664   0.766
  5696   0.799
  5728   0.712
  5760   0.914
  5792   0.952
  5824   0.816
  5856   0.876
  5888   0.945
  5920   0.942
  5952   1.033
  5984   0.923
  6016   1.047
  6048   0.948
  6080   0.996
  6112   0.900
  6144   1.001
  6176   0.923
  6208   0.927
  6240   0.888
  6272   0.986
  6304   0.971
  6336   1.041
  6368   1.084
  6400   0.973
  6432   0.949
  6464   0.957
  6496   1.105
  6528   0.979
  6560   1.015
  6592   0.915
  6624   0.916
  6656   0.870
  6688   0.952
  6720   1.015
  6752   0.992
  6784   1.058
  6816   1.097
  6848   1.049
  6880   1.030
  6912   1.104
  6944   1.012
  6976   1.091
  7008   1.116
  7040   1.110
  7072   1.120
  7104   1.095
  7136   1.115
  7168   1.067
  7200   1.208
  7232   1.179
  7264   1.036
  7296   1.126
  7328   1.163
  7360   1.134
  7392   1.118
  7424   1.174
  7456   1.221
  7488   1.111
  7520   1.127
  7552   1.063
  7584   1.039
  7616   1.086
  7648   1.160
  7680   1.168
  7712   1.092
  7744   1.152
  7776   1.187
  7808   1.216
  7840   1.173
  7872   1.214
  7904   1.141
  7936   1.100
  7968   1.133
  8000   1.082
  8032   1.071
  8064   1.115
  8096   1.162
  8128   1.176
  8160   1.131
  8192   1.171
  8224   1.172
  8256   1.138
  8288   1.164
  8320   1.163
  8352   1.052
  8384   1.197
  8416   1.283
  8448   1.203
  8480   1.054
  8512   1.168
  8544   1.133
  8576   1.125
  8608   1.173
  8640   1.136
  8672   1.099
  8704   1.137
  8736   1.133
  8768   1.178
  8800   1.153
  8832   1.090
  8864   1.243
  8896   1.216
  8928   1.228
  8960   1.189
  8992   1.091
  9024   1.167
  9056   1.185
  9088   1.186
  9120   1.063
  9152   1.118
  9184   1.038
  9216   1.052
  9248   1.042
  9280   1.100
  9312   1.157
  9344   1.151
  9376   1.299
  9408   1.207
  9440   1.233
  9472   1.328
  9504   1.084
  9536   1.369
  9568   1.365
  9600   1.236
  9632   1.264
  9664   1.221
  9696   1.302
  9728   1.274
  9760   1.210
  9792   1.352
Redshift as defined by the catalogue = 0.284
